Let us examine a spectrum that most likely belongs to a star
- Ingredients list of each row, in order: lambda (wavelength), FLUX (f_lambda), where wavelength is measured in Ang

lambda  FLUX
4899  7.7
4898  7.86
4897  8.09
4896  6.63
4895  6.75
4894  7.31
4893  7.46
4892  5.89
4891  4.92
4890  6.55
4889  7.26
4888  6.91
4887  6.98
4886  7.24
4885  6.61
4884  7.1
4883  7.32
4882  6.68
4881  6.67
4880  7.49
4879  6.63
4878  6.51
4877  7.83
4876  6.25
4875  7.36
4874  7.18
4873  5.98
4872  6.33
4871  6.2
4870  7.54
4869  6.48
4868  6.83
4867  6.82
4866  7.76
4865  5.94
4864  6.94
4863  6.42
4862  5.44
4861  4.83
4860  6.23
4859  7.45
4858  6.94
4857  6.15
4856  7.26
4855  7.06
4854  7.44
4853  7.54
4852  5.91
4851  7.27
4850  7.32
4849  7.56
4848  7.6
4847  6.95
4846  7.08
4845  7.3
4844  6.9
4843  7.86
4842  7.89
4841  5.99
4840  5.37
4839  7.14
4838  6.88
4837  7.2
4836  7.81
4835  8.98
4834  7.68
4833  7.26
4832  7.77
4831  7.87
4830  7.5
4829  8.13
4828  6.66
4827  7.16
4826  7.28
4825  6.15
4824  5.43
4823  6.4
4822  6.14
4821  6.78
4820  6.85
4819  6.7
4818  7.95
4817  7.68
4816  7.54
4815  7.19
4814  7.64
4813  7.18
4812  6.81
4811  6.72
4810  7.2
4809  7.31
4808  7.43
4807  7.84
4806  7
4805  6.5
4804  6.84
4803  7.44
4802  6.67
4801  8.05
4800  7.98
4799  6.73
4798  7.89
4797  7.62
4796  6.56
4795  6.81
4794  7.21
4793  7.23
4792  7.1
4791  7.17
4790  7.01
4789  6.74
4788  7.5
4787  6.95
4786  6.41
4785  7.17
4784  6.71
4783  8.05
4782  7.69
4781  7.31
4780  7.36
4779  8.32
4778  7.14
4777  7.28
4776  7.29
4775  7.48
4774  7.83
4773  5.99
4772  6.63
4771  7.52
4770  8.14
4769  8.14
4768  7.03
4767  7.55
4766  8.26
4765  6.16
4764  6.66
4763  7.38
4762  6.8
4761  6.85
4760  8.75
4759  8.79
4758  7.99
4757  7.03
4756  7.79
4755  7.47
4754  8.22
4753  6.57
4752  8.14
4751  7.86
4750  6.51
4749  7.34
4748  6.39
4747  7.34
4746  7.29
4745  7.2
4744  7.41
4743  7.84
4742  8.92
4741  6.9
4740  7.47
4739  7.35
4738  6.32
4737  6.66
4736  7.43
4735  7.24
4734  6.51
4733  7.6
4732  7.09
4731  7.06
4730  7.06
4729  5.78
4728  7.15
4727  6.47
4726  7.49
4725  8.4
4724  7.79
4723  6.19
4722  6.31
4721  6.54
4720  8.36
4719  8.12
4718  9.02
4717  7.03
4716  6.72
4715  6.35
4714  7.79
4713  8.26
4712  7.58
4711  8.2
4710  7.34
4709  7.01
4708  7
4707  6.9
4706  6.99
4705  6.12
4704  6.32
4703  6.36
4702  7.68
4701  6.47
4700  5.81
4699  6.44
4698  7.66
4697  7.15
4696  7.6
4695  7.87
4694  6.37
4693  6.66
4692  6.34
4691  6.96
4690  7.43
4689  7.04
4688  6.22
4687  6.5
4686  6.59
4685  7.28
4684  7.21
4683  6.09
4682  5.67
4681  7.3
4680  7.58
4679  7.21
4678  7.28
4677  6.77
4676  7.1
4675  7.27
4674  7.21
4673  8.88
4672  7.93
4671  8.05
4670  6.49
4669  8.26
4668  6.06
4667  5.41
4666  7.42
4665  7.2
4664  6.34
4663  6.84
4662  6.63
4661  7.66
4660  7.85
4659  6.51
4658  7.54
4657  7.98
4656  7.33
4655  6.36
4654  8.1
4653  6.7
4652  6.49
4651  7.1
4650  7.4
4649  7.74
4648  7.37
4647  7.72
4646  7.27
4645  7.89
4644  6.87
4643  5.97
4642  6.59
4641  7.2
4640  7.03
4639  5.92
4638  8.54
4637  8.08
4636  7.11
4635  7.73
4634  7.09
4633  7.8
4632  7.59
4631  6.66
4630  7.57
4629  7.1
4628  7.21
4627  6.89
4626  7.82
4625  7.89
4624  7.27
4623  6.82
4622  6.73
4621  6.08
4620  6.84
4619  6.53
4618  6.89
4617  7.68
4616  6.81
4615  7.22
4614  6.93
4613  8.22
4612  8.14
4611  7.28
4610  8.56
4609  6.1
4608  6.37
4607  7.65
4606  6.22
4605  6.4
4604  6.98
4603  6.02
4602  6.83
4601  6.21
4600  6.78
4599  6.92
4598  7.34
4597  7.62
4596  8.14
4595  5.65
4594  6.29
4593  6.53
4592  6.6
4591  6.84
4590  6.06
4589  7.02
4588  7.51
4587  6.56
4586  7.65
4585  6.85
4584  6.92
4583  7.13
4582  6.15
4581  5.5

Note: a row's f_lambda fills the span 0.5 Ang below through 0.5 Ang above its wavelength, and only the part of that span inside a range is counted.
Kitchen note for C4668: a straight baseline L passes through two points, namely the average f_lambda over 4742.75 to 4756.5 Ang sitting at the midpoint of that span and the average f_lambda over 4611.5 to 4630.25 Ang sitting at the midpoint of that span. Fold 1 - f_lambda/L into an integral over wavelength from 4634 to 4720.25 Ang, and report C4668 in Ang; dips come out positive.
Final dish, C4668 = 1.6 Ang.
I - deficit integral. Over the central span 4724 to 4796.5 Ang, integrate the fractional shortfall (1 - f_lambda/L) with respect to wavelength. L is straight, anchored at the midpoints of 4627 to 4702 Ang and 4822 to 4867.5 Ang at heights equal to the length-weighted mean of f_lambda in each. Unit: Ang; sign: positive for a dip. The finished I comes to -2.5 Ang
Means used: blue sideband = 7.11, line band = 7.28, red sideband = 6.98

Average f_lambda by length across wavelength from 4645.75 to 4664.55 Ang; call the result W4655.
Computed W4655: 7.21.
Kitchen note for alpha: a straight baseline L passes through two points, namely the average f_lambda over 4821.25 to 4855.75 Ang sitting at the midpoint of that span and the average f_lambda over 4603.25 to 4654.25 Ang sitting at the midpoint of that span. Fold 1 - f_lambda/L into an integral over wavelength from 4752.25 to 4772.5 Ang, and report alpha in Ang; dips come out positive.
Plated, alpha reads -1.0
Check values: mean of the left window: 7.17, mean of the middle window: 7.49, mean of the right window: 7.13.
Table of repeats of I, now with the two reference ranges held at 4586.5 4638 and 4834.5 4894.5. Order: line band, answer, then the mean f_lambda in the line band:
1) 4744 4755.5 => -0.6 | 7.31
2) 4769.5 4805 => -1.6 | 7.24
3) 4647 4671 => -0.3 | 7.11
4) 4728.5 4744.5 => -0.4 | 7.17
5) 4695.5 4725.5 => -0.8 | 7.18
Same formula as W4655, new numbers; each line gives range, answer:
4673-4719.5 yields 7.06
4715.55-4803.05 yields 7.3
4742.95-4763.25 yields 7.47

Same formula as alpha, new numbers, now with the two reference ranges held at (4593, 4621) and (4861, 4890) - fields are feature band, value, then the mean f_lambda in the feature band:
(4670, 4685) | -0.7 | 7.23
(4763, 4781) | -1.3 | 7.34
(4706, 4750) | -2.4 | 7.25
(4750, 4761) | -1.4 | 7.75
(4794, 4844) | -2.6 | 7.17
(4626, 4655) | -1.2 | 7.24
